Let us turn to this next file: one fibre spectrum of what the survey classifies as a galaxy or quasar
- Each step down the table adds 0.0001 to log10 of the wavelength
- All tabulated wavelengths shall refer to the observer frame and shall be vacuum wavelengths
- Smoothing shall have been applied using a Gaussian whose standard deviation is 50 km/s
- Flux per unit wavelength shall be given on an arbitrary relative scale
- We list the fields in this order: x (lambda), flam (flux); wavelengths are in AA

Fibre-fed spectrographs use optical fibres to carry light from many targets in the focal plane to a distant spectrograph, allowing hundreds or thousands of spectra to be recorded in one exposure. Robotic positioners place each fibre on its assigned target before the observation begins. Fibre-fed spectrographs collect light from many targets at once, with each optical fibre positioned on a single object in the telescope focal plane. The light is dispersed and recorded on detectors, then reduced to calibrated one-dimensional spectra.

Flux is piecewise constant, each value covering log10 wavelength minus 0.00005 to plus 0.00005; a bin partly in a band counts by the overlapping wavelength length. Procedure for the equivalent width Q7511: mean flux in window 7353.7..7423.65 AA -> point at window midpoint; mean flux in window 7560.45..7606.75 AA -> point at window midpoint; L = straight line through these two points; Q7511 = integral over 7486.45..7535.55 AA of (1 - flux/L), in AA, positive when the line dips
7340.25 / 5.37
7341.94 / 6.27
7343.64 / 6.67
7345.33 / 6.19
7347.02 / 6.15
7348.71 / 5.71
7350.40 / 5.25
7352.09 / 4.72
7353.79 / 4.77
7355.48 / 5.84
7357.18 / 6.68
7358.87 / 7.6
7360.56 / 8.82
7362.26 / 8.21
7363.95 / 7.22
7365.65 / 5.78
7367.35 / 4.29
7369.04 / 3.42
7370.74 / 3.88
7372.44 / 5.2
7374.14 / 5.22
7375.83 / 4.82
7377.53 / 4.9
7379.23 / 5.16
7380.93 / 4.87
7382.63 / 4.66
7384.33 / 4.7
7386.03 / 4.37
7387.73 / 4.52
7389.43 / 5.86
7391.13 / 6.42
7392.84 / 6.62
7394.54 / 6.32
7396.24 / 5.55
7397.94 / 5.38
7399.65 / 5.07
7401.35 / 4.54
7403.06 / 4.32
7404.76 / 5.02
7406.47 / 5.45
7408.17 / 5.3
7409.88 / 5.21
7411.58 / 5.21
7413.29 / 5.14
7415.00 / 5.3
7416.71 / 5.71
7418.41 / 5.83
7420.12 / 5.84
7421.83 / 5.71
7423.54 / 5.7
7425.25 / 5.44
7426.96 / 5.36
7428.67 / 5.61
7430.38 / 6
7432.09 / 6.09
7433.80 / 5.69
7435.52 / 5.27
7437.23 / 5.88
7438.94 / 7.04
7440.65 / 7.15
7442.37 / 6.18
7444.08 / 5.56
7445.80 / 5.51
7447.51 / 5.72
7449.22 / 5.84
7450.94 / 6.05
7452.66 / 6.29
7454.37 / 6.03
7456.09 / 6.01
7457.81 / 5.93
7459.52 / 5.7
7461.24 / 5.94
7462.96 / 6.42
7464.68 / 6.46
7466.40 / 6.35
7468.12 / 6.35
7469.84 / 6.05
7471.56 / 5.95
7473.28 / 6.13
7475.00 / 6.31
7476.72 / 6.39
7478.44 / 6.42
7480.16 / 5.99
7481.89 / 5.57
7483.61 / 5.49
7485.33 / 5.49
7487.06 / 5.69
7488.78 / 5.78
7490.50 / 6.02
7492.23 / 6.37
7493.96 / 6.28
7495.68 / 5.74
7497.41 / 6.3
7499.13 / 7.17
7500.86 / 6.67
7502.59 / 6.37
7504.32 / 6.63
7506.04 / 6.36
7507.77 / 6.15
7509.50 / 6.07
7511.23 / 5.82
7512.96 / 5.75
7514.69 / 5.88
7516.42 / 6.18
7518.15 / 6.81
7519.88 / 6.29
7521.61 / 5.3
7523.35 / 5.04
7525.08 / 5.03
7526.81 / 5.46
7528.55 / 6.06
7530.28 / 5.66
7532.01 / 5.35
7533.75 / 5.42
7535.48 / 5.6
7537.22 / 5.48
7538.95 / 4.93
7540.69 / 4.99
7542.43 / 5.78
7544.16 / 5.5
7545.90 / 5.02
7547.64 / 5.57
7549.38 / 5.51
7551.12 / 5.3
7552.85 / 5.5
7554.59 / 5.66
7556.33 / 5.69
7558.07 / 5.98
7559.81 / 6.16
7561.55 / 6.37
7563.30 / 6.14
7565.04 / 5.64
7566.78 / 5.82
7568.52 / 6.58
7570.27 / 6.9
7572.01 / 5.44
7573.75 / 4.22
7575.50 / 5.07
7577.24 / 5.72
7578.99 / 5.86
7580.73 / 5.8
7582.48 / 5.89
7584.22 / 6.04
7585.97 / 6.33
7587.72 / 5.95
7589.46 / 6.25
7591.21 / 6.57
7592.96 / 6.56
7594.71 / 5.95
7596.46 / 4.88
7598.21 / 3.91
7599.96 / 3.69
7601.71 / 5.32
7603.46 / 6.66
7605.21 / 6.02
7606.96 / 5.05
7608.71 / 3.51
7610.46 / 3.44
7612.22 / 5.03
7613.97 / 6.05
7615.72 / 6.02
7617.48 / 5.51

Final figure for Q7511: -2.9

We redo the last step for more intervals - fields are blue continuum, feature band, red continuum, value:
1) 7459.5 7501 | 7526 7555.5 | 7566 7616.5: 1.7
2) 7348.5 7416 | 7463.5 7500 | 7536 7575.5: -3.7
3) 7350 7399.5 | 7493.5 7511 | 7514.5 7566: -2.3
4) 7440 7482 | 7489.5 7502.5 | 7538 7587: -0.9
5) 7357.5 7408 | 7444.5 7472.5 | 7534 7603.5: -2.5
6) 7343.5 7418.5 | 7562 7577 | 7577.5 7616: -0.7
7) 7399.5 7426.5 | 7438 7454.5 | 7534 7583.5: -2.3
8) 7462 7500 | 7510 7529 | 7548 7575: 0.6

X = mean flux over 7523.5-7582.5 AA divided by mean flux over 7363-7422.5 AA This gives 1.07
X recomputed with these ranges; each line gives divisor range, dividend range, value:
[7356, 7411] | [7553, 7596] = 1.08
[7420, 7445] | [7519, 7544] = 0.93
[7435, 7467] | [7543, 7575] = 0.94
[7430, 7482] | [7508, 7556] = 0.92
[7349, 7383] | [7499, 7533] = 1.07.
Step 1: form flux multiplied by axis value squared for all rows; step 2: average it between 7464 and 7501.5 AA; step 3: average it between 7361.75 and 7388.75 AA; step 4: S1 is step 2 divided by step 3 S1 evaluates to 1.25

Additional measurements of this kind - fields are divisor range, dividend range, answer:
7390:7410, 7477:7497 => 1.11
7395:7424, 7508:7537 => 1.11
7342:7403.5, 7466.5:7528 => 1.12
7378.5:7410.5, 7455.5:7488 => 1.18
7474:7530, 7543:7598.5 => 0.97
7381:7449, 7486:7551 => 1.08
